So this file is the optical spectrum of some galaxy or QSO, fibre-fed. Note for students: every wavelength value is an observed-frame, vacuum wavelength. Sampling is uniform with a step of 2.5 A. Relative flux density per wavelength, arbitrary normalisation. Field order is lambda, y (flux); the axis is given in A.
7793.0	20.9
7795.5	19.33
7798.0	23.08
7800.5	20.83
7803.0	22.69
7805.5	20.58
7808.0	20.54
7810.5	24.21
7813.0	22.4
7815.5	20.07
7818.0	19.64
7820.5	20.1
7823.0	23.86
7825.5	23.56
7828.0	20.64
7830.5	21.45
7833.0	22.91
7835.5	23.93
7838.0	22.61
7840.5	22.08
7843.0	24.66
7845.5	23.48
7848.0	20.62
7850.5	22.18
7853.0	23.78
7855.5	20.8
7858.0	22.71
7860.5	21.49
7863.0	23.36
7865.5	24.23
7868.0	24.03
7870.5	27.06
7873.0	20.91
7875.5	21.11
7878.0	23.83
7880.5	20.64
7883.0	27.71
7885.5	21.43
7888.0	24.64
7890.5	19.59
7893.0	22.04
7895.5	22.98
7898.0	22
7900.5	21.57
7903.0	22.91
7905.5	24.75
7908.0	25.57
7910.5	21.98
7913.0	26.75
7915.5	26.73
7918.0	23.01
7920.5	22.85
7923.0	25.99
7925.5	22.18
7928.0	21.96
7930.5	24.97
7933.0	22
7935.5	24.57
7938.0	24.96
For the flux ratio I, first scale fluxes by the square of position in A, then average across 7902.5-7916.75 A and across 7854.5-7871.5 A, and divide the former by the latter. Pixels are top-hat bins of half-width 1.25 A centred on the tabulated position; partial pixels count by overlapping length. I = 1.1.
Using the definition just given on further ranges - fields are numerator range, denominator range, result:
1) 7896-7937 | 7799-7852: 1.10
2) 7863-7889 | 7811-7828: 1.10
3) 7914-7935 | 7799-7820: 1.15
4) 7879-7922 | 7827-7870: 1.04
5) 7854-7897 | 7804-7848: 1.05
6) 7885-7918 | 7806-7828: 1.10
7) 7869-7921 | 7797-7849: 1.08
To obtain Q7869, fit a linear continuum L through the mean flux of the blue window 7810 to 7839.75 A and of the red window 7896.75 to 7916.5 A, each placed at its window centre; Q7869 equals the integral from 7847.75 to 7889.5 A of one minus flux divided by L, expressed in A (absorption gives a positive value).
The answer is 0.2 A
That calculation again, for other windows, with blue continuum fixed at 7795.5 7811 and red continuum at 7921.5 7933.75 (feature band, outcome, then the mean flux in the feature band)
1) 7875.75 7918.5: -0.6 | 23.4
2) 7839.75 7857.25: -0.2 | 22.5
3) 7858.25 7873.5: -0.7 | 23.6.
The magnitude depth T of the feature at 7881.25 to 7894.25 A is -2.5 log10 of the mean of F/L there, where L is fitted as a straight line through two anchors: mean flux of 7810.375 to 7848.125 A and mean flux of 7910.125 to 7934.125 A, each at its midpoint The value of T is 0.01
